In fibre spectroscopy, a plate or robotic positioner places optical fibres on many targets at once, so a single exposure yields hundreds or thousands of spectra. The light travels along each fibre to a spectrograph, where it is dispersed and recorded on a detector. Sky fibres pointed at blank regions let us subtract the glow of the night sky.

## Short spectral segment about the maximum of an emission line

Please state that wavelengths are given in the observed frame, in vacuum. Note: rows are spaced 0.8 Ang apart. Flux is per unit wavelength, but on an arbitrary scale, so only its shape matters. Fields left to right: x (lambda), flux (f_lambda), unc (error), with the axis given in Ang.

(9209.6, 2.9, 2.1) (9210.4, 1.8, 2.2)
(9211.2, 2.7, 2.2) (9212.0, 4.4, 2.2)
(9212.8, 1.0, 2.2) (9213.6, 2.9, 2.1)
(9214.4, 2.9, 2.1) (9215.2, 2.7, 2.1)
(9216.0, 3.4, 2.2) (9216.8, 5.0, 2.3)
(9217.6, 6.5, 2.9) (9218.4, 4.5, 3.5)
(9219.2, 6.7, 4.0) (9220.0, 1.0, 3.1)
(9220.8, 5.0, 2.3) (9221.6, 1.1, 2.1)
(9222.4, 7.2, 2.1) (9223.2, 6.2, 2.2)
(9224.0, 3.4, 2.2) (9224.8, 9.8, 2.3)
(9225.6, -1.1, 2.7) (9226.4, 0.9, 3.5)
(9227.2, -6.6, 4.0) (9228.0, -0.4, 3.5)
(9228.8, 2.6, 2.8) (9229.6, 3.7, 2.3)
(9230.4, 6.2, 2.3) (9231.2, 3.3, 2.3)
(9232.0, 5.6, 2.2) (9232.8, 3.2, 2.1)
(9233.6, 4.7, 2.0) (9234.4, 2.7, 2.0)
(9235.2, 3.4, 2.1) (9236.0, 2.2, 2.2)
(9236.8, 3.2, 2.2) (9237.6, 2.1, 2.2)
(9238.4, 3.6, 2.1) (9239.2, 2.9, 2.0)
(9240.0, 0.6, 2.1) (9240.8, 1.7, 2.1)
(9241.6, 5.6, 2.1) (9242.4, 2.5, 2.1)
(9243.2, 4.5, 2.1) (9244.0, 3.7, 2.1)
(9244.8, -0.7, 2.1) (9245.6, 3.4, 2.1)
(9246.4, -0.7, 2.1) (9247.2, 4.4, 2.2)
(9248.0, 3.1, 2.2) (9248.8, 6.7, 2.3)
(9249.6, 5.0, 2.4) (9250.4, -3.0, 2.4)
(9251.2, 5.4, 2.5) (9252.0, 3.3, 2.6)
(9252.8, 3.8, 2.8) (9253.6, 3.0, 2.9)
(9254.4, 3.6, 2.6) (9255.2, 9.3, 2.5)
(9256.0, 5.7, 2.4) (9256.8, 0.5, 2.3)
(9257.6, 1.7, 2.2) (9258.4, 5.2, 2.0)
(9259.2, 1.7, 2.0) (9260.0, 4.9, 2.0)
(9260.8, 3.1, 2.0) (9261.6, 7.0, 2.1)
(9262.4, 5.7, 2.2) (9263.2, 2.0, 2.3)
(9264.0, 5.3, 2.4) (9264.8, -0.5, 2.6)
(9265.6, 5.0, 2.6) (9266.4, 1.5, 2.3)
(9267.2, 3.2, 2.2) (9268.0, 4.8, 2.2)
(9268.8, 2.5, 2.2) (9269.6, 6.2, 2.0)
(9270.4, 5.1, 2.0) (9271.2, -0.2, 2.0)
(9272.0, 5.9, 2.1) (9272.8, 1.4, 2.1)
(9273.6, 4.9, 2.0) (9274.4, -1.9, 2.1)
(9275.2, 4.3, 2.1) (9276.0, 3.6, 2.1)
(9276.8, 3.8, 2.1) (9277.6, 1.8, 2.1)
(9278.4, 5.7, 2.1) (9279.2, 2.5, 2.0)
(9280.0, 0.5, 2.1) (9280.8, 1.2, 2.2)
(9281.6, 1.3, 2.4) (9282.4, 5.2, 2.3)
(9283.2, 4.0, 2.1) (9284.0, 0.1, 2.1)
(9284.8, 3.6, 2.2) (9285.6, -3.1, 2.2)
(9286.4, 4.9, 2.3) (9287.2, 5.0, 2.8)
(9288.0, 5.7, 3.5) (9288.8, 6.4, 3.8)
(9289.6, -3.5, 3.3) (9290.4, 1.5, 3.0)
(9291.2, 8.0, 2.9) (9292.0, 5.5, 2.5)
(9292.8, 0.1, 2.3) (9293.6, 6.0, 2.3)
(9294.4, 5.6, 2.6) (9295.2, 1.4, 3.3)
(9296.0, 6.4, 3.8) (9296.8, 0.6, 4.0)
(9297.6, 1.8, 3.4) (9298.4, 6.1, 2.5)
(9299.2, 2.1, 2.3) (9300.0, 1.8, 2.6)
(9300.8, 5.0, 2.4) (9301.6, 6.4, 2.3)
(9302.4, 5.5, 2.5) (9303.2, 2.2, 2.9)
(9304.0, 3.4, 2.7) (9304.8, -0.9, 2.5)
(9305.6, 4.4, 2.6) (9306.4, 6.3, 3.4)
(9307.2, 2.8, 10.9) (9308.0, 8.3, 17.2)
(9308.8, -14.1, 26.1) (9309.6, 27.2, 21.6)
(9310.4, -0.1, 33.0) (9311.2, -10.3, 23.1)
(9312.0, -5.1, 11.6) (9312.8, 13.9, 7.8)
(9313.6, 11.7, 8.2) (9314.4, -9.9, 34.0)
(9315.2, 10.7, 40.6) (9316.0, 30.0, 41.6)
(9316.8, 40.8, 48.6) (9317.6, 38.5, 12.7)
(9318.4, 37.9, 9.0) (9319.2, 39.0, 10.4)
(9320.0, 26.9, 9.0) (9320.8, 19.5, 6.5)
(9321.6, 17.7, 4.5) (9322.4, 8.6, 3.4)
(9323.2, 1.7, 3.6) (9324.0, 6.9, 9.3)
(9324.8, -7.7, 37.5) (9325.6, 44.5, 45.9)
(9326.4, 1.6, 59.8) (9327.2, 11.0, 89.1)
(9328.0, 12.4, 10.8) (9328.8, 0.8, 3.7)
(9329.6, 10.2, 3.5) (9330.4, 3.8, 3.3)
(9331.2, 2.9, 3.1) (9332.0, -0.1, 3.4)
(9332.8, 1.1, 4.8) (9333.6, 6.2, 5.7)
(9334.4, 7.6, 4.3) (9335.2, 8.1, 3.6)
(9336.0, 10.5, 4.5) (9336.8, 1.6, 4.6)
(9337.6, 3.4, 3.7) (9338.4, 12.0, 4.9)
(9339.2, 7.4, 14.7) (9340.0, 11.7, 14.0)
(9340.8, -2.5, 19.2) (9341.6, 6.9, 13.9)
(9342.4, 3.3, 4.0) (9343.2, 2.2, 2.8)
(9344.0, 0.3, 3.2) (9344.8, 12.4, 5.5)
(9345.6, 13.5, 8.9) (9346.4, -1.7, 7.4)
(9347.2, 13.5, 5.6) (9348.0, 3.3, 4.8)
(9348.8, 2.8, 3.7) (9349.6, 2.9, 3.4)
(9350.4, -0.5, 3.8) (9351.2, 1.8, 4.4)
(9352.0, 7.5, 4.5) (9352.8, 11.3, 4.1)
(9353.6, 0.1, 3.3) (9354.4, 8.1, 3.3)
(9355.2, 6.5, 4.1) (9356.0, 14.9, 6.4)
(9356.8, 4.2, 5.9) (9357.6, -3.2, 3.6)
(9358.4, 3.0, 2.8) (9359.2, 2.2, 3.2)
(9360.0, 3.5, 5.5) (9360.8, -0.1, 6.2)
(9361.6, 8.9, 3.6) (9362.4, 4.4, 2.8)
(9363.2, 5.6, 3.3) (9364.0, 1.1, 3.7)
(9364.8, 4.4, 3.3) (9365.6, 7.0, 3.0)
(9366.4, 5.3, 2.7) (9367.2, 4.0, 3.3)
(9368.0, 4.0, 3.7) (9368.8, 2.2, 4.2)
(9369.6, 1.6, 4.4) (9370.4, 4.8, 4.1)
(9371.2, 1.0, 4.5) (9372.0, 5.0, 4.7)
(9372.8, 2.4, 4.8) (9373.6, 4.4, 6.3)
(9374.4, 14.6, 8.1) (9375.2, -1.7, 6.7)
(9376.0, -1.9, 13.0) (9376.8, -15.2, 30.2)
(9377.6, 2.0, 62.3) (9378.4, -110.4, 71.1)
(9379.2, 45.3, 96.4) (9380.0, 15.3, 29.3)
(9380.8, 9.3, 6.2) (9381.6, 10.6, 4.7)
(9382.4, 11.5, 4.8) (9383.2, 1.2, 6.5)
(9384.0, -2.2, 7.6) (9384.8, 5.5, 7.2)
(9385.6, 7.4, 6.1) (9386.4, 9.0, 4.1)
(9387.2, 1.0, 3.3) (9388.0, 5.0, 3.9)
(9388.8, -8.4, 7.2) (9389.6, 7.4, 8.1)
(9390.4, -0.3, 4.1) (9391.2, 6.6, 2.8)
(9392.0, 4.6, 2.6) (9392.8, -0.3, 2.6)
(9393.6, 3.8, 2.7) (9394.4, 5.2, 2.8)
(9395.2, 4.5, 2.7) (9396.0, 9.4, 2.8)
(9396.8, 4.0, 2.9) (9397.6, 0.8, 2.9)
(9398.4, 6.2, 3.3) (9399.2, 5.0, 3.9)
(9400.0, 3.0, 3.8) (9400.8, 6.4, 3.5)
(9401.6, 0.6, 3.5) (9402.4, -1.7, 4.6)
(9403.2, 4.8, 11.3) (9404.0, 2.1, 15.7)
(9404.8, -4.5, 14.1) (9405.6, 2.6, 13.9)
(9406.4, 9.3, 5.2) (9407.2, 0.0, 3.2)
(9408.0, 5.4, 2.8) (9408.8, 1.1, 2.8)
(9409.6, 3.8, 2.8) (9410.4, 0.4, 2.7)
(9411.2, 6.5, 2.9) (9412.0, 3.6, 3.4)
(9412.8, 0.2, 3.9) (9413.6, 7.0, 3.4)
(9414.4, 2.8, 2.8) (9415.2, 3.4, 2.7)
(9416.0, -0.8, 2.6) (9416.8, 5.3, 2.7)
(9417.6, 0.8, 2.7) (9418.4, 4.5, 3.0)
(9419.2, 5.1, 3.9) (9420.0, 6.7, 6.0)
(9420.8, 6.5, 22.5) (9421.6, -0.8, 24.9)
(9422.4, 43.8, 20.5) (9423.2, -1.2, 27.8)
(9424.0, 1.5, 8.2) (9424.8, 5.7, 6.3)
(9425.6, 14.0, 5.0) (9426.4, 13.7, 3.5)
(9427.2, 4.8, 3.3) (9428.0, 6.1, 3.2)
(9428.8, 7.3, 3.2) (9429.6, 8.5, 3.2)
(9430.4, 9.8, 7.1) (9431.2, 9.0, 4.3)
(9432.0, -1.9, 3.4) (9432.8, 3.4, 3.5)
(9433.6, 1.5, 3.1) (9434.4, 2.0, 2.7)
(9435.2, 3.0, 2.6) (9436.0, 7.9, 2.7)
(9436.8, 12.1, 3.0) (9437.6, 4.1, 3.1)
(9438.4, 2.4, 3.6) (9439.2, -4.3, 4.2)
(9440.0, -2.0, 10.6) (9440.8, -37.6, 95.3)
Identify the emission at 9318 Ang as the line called H-beta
